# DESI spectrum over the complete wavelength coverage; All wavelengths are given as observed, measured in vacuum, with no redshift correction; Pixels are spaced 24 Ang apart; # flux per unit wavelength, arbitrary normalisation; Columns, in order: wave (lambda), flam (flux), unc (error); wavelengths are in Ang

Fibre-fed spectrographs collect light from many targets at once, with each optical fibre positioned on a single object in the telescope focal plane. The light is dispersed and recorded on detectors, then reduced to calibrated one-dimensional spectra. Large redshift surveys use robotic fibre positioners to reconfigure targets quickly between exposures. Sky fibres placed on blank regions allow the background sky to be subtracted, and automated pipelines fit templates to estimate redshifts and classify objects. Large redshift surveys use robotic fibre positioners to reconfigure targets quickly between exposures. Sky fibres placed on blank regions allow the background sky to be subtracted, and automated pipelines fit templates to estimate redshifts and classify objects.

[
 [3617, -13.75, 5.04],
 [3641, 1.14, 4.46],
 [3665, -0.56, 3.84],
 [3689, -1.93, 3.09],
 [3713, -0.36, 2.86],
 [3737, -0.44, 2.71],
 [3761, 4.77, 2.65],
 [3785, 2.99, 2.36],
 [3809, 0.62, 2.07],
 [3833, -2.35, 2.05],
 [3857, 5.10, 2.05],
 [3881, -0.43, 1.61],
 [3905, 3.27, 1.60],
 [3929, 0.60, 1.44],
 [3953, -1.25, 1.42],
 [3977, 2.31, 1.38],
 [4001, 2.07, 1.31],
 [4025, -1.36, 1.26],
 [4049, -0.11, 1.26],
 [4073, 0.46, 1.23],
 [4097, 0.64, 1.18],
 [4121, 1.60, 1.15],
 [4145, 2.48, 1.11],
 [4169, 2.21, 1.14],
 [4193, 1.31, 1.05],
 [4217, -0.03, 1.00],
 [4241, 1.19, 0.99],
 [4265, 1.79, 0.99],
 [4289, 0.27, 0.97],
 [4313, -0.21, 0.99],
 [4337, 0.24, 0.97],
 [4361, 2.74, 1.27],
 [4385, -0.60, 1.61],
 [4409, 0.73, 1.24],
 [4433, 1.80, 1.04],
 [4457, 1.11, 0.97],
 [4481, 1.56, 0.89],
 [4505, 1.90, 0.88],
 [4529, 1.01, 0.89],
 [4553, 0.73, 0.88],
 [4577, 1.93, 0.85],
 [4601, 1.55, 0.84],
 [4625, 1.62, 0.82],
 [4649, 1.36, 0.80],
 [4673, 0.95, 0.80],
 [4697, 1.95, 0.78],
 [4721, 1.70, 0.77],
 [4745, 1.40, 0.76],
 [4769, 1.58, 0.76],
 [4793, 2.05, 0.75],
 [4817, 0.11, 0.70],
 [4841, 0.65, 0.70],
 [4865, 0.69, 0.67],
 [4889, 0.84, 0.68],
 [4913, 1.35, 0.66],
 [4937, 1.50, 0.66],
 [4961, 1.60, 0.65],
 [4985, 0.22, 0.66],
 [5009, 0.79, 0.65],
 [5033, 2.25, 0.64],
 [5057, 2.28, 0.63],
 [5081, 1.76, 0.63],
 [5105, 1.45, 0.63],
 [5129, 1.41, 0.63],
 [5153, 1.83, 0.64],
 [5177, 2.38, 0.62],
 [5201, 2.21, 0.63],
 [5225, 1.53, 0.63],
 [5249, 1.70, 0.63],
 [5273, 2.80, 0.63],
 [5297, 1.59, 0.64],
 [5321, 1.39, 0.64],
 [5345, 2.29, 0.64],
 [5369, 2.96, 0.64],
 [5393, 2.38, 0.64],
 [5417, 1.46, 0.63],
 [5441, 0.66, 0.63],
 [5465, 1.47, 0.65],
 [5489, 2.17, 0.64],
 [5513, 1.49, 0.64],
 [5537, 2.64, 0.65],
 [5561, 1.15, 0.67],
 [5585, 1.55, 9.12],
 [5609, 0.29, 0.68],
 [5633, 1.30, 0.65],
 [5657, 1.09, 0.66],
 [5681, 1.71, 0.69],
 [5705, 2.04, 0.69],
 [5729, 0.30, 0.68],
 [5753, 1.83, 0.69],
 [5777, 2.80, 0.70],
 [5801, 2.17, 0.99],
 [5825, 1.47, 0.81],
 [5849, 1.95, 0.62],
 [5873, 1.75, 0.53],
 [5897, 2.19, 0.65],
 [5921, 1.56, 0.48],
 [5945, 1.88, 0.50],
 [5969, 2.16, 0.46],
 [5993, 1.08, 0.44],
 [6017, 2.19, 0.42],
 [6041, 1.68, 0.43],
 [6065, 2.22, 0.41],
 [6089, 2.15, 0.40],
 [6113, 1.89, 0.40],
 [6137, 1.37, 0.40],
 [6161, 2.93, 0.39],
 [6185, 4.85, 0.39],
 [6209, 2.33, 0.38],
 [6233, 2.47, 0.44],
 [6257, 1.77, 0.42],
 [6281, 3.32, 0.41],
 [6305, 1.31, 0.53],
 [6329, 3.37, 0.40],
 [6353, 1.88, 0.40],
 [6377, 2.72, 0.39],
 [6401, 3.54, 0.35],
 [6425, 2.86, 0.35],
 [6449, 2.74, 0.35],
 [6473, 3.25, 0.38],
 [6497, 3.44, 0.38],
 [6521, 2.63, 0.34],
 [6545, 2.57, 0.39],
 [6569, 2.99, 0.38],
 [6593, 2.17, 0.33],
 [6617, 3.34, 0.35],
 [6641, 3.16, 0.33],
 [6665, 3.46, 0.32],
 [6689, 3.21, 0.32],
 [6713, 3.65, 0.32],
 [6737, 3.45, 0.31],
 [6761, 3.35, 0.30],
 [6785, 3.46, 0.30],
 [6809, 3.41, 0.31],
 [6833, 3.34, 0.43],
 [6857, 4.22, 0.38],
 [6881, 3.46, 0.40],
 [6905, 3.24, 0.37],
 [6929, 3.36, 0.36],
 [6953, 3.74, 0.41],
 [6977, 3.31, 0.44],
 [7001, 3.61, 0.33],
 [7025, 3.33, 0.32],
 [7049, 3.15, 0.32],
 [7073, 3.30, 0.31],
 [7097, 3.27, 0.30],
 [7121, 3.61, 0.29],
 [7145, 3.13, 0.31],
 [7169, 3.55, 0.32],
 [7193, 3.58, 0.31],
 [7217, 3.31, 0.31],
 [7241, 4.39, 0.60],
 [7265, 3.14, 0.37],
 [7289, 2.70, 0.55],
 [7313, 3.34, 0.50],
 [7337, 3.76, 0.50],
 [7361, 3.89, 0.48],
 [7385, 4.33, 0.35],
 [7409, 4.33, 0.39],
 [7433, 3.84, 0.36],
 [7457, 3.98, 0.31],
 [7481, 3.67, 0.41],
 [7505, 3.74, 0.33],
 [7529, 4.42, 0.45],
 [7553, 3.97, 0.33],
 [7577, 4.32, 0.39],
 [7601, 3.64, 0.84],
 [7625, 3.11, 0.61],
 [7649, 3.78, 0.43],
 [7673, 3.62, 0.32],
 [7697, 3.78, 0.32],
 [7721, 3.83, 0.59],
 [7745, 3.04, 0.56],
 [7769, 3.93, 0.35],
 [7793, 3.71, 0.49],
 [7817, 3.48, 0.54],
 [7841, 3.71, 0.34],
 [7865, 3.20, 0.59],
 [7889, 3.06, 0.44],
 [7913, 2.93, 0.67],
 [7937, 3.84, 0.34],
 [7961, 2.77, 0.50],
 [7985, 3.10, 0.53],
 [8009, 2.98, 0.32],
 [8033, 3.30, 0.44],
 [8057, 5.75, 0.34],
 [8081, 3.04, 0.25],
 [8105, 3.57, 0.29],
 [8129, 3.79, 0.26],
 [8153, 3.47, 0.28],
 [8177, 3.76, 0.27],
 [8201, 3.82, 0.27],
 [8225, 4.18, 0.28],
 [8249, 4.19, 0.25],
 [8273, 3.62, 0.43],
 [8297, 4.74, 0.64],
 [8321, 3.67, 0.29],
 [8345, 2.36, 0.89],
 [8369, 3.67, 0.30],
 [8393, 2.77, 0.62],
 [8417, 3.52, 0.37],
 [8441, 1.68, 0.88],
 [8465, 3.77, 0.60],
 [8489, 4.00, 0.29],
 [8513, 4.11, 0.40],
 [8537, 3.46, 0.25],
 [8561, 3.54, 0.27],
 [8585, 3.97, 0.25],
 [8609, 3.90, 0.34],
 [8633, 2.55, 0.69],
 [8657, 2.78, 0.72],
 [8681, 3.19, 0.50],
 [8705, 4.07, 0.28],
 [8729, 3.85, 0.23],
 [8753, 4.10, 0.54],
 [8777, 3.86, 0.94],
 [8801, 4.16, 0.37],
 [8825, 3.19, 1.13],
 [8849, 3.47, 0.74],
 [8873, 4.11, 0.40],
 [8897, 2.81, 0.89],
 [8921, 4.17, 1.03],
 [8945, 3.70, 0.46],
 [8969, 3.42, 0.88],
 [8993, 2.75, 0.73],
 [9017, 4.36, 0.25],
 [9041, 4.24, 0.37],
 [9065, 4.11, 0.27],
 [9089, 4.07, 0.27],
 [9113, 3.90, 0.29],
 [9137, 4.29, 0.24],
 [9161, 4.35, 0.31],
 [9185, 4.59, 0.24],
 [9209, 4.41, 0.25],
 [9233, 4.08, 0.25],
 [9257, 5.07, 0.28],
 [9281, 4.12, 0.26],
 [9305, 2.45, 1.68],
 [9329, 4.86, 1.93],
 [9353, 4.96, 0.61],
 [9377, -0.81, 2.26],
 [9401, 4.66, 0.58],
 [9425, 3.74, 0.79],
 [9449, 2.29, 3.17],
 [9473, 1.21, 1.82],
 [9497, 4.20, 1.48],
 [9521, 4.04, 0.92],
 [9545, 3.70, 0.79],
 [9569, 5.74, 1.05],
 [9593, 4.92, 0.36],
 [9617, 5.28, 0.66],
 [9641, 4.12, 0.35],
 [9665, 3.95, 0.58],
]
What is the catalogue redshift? 0.658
